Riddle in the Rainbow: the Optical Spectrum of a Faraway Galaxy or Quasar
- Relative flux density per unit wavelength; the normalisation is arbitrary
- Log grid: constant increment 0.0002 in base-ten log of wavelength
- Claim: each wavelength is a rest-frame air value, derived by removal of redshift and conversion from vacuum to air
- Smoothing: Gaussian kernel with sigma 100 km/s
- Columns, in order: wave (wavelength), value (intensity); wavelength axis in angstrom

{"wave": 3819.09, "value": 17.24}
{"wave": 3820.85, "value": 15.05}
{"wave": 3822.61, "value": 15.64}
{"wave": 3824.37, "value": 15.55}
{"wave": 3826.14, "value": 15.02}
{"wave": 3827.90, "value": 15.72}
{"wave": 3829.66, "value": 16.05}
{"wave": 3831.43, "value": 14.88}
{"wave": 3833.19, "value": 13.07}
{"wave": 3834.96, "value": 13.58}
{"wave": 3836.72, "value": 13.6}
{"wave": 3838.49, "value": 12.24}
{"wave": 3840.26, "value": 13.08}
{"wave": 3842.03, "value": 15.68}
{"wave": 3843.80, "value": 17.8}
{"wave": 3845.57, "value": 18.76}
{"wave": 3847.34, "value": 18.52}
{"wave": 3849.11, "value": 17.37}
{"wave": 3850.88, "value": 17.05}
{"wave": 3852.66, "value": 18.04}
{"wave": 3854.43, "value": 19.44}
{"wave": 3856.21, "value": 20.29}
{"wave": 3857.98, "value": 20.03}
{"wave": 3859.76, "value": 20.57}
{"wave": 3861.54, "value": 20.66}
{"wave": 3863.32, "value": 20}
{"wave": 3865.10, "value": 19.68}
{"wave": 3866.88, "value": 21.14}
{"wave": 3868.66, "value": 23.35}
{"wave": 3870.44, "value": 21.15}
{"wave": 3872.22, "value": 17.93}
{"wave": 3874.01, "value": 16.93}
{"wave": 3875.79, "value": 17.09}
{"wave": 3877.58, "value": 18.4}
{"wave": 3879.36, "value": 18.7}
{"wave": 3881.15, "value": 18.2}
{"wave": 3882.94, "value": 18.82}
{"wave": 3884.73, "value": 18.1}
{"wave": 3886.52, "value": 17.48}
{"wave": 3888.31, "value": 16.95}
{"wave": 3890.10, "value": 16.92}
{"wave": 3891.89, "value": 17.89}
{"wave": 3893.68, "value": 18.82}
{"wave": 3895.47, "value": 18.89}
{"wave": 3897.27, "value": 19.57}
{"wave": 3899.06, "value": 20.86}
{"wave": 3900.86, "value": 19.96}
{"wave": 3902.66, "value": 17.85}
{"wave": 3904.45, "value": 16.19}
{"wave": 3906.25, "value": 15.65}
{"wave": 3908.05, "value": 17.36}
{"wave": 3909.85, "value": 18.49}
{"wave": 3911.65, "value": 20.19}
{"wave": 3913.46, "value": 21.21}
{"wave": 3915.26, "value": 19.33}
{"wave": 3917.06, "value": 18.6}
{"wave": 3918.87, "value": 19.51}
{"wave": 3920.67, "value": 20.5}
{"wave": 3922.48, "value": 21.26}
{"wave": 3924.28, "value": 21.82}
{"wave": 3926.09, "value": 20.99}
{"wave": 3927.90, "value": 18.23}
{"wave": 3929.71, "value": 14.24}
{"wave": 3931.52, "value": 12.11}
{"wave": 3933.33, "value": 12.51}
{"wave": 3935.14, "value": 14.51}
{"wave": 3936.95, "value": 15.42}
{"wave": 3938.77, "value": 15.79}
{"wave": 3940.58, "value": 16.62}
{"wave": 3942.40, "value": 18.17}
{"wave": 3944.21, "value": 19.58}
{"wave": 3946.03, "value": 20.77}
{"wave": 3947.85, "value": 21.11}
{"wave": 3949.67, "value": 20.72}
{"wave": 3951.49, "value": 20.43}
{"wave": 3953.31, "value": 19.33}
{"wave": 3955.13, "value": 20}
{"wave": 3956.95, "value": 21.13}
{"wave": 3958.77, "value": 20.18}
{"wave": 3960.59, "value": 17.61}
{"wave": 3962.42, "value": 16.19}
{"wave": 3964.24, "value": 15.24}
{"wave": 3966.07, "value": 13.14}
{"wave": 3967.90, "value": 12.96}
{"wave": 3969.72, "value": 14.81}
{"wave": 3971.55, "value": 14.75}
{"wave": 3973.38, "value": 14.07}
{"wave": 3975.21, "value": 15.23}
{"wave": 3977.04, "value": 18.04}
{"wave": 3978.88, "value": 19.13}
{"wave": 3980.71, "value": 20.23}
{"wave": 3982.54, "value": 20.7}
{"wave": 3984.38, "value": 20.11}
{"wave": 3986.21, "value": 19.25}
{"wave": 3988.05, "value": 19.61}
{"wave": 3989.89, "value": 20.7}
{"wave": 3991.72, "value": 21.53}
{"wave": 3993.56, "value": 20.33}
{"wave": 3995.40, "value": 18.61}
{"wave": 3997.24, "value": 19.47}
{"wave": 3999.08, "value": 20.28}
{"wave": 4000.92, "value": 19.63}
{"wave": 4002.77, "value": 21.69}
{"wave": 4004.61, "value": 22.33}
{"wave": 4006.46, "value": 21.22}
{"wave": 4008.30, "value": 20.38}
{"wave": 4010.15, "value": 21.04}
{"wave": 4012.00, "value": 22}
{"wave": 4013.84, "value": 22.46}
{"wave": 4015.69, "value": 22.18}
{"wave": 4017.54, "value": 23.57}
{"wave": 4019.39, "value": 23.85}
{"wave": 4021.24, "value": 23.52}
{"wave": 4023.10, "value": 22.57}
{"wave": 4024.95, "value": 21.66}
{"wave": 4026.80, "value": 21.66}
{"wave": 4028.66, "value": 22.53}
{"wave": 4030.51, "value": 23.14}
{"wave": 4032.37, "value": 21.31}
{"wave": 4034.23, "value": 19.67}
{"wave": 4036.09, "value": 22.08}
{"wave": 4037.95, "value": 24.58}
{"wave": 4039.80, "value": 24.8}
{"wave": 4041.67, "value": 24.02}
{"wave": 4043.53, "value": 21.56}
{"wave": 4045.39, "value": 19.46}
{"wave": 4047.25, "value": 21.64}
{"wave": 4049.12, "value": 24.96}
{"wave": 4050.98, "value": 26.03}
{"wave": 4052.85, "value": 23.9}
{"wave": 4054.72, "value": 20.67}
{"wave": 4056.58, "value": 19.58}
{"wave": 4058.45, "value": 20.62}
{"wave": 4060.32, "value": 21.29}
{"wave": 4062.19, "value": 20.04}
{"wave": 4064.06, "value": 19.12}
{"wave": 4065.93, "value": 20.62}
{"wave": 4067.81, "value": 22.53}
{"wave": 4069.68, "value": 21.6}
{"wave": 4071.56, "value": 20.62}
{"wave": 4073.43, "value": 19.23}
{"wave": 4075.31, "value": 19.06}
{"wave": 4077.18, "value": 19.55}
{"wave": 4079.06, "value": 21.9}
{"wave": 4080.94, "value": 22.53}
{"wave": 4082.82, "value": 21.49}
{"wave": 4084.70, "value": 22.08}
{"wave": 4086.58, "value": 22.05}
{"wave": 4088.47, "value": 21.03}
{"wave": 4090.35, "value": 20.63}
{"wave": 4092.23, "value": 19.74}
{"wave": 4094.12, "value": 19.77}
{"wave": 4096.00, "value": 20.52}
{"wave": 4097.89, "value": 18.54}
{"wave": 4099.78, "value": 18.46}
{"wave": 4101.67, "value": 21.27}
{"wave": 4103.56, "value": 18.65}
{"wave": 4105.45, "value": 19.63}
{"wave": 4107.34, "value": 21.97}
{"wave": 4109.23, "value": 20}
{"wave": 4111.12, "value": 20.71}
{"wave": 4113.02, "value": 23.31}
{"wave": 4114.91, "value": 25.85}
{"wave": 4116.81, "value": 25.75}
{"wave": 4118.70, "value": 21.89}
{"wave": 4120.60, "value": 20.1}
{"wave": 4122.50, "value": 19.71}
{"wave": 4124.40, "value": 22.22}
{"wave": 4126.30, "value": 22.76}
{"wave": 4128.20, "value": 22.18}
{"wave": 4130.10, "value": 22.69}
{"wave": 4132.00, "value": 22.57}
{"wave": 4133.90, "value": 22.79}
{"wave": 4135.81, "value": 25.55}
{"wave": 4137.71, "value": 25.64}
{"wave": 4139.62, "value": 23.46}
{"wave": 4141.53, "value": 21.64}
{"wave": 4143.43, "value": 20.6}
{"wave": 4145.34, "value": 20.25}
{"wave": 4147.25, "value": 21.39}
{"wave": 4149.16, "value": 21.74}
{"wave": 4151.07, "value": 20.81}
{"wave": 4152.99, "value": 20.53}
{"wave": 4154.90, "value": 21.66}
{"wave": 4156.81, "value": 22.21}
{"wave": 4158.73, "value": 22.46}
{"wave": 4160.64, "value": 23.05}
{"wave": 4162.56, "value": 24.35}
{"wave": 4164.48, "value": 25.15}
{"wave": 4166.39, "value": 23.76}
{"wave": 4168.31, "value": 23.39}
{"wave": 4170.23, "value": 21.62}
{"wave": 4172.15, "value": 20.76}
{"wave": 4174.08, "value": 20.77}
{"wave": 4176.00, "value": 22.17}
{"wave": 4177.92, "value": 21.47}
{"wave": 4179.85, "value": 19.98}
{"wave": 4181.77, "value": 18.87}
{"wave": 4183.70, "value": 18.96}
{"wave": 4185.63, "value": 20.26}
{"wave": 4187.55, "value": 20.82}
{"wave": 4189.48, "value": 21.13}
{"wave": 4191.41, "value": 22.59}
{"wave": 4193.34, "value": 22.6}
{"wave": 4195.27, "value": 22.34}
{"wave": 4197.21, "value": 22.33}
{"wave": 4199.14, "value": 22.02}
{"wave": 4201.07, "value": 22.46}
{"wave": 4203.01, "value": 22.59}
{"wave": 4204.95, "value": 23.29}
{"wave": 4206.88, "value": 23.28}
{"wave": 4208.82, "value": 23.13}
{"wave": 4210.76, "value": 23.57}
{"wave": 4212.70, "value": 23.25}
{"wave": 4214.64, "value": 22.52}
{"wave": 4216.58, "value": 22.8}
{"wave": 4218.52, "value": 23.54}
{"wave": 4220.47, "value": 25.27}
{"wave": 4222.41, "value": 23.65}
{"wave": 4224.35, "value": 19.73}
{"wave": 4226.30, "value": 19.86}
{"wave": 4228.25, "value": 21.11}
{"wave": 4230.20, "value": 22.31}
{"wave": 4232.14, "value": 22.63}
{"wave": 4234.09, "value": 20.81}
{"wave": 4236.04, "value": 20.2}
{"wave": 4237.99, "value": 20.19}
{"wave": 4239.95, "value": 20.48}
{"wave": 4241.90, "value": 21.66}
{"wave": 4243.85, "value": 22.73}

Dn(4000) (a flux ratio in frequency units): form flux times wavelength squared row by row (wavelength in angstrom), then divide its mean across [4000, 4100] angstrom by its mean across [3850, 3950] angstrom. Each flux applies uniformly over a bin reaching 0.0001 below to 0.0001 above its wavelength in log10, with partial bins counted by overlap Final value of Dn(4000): 1.25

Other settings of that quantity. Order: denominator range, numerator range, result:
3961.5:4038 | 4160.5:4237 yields 1.22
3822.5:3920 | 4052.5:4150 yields 1.34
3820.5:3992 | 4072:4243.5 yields 1.38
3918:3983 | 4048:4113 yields 1.26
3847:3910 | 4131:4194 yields 1.35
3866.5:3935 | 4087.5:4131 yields 1.28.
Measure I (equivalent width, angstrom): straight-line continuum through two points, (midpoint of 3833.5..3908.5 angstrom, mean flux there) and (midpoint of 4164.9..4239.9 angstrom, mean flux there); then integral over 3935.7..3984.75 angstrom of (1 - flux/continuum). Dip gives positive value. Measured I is 3.4 angstrom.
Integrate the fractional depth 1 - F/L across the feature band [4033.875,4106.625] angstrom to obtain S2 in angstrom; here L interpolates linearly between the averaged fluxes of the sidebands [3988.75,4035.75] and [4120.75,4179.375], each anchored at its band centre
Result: 2.1 angstrom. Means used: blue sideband 21.5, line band 21.2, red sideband 22.3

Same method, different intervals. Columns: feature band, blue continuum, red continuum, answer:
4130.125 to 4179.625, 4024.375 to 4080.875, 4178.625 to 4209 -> -1.7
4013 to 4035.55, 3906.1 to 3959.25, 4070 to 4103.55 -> -3.0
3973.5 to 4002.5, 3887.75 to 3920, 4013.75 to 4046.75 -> 2.4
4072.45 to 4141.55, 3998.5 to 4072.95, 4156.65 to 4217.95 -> 1.6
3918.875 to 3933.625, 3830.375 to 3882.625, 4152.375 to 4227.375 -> 0.6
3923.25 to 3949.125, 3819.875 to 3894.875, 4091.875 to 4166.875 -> 2.0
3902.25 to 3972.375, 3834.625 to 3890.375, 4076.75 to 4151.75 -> 4.9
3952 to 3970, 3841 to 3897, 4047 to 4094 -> 2.4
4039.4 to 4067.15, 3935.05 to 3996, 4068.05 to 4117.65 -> -2.4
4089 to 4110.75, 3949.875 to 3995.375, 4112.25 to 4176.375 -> 1.4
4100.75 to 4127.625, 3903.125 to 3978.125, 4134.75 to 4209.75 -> -0.9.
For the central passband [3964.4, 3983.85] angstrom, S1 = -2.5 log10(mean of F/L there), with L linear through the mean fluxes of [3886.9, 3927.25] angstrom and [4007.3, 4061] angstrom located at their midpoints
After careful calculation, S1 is 0.261 mag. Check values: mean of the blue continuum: 19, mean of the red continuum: 22.3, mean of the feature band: 16.3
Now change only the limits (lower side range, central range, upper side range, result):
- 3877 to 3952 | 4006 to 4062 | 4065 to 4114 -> -0.12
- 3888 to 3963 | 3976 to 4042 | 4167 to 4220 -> -0.10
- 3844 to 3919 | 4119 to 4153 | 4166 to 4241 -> -0.04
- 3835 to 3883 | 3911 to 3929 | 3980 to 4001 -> -0.06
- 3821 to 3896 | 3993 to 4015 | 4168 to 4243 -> -0.08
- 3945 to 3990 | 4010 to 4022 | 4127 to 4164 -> -0.18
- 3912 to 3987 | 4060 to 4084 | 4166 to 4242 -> -0.05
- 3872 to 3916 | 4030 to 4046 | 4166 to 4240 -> -0.12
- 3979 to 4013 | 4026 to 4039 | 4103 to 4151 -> -0.06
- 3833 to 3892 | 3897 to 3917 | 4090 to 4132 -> -0.01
